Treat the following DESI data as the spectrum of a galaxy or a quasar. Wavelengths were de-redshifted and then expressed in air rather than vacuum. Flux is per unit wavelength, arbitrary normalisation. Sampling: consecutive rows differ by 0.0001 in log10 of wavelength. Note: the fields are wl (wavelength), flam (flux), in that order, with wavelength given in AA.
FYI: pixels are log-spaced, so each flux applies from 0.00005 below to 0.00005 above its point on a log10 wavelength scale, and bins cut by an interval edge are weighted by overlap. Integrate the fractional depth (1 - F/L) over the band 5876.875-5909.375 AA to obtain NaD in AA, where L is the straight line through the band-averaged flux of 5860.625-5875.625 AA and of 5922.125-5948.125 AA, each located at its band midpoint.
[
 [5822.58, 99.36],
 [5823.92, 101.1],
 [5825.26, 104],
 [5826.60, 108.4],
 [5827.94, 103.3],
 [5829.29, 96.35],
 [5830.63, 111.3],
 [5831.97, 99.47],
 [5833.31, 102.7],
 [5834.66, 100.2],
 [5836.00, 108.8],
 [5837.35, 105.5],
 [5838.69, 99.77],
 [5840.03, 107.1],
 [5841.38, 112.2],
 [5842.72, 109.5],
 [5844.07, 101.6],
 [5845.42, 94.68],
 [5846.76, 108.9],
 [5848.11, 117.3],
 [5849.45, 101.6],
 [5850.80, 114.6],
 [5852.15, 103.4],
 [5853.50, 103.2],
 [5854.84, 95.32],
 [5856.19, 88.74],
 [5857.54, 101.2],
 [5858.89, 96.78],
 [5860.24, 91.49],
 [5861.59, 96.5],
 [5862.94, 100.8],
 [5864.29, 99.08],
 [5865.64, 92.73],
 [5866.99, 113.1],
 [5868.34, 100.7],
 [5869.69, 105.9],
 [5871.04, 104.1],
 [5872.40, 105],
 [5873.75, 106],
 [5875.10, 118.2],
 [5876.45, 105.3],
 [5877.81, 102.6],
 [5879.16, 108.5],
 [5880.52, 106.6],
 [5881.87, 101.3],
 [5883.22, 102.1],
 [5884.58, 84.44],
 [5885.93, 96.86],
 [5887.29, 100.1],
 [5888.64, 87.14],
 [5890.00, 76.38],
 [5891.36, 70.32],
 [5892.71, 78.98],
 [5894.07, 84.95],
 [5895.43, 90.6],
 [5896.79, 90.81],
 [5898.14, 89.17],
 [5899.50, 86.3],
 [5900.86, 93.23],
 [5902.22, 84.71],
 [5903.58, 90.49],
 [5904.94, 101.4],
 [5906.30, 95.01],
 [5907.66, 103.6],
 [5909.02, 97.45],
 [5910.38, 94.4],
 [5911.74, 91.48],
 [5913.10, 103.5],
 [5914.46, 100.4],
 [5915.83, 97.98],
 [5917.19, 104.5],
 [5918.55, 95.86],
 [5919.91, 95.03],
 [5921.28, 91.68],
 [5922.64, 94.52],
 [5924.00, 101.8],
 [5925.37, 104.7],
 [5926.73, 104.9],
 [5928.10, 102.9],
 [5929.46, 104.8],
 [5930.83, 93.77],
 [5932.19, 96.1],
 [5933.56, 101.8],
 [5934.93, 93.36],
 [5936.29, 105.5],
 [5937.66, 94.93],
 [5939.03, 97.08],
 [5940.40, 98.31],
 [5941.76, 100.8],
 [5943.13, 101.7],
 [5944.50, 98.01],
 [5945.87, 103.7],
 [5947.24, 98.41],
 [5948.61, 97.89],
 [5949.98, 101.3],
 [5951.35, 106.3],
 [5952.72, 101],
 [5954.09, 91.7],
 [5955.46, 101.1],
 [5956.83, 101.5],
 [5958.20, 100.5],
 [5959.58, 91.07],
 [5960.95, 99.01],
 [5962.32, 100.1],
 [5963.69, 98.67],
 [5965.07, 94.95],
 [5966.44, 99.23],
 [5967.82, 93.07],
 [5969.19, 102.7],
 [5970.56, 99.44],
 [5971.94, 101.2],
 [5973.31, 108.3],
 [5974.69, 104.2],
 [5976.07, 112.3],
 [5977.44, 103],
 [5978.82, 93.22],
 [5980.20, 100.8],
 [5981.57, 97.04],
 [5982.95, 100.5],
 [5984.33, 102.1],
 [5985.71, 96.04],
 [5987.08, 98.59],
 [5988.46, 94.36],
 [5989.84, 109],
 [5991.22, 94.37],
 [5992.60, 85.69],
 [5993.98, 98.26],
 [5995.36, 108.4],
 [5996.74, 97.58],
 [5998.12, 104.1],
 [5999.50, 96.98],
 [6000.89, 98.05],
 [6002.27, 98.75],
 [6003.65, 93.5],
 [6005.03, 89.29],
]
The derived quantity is 3.01 AA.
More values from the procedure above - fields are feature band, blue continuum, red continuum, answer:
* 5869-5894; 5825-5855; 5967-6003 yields 1.5 AA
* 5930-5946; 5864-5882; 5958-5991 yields 0.5 AA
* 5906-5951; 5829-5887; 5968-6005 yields 0.9 AA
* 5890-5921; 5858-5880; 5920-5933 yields 2.5 AA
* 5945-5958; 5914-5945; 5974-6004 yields -0.1 AA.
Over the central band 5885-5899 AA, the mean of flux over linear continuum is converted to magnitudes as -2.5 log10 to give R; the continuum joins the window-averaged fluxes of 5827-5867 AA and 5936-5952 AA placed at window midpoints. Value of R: 0.17 mag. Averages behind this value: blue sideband 102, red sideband 100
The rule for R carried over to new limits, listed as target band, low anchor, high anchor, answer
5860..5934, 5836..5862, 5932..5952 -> 0.045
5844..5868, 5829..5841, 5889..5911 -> -0.022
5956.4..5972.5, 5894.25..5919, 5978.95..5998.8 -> -0.007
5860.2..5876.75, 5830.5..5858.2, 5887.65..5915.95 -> -0.054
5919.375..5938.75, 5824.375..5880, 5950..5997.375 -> 0.023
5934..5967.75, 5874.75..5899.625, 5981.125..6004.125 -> -0.026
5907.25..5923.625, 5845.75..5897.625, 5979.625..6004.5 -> 0.012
